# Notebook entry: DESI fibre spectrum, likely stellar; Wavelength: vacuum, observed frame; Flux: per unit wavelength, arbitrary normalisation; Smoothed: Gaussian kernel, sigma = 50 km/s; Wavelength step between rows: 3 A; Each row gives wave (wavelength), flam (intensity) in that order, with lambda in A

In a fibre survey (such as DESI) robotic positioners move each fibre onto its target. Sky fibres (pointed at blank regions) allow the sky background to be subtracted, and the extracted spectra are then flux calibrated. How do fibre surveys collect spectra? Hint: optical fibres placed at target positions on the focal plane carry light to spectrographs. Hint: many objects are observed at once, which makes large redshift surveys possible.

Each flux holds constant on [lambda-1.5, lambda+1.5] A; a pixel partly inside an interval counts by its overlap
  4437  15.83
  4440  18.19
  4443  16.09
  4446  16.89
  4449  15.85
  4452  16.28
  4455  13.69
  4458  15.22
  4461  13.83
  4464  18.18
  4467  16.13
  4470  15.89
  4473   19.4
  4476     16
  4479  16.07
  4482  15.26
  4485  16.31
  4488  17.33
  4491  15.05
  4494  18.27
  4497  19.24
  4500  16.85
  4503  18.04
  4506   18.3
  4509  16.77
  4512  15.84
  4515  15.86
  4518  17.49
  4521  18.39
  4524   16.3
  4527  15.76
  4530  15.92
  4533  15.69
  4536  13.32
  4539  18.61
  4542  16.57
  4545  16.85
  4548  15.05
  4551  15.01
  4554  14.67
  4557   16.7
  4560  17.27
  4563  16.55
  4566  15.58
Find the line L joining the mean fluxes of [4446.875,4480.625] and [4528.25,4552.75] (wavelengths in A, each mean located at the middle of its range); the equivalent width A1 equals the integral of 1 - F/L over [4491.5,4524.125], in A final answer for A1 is -2.9 A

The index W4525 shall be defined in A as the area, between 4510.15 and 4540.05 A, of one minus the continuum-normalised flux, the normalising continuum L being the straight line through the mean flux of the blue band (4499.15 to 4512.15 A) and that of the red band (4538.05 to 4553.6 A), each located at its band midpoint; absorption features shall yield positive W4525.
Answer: 0.9 A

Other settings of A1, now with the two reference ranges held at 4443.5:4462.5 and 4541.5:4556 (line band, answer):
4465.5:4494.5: -2.07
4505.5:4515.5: -0.72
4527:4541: -0.30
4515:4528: -1.15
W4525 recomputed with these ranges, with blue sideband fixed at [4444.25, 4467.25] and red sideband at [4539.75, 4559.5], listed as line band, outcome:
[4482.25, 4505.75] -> -2.08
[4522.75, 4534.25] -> 0.01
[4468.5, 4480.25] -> -0.79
